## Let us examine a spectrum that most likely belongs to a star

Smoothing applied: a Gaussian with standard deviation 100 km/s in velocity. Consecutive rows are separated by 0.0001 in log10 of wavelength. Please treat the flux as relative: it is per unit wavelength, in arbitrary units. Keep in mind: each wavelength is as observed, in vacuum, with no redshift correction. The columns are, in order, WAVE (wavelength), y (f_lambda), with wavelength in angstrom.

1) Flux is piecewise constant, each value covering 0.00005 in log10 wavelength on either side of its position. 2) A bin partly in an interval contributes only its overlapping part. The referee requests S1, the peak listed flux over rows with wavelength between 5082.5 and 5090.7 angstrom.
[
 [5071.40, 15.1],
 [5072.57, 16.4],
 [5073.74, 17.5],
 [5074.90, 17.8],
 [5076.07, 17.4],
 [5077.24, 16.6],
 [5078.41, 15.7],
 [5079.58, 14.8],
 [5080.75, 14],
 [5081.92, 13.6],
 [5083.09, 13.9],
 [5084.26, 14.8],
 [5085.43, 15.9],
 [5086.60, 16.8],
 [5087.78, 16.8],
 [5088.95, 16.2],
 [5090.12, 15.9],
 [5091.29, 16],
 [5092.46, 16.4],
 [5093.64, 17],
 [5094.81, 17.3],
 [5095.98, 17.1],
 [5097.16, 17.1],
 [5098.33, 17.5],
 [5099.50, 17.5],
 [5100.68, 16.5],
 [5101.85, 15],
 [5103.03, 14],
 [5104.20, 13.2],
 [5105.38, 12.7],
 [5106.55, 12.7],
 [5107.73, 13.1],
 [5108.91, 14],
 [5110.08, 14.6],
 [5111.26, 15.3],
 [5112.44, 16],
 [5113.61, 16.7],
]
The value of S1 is 16.8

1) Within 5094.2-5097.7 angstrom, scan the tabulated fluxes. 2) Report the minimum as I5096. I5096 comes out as 17.1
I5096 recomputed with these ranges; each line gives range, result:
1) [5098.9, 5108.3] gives 12.7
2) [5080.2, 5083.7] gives 13.6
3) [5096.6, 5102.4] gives 15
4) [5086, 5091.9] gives 15.9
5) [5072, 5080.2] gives 14.8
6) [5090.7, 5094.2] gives 16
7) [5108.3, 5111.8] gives 14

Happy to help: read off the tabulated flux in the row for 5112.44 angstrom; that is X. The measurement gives 16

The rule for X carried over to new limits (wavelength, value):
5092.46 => 16.4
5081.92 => 13.6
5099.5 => 17.5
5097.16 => 17.1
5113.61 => 16.7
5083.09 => 13.9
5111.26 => 15.3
